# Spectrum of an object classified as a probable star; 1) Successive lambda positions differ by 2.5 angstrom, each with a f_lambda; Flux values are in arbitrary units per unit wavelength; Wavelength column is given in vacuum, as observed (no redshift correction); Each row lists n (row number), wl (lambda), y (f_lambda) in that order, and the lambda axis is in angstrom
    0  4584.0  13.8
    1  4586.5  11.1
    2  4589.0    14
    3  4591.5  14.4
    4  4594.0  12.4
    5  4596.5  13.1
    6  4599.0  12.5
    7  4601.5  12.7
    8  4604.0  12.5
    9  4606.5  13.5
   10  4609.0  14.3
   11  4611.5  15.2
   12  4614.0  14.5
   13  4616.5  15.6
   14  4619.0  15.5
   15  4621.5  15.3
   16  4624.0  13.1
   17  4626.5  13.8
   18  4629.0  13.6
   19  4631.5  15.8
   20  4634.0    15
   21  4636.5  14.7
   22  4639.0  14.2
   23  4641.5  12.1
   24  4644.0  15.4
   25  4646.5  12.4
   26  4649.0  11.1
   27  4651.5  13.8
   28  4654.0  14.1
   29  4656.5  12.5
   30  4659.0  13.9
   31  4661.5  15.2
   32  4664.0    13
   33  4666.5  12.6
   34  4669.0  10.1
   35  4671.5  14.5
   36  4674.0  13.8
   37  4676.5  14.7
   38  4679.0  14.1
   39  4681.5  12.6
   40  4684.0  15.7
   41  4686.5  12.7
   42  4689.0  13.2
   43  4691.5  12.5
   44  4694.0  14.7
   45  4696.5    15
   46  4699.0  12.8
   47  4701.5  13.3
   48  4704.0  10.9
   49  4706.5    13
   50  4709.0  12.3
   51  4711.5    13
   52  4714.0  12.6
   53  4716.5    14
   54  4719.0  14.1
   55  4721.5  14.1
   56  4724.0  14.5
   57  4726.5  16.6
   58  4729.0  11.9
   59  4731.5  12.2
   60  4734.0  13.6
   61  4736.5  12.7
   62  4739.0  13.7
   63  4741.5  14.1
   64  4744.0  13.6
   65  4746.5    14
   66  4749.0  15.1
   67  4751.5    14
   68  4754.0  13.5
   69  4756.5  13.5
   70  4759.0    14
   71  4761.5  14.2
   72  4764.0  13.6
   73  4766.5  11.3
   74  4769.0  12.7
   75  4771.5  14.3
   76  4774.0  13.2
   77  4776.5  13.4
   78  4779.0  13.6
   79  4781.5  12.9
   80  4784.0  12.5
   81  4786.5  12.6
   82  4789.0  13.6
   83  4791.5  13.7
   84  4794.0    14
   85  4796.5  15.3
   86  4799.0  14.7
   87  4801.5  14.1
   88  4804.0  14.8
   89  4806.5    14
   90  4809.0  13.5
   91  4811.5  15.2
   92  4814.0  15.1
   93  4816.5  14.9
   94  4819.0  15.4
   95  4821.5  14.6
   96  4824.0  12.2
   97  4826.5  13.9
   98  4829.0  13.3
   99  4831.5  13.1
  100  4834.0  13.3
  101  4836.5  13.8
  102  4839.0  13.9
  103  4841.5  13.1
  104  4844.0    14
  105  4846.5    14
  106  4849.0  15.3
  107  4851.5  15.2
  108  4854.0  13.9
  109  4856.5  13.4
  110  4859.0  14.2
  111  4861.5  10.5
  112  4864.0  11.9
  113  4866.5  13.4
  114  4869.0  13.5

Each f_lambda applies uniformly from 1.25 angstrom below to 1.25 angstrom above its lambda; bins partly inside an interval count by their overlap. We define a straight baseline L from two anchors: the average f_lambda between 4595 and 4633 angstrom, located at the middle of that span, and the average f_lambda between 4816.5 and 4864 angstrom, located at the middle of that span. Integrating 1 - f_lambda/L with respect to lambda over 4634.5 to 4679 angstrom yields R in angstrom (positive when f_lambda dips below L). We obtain 1.7 angstrom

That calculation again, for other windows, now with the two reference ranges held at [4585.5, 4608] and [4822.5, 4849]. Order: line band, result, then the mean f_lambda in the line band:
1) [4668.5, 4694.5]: -0.81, 13.6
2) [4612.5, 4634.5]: -2.82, 14.7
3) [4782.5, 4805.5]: -0.79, 13.9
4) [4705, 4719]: 0.21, 13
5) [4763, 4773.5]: 0.32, 13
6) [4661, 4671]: 0.34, 12.7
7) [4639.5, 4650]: 0.14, 12.9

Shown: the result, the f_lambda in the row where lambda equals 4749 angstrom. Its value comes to 15.1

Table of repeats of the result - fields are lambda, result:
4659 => 13.9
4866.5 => 13.4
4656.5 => 12.5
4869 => 13.5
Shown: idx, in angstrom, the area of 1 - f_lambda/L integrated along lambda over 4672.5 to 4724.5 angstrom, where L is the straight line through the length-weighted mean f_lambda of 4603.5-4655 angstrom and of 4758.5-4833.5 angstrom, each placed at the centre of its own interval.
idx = 1.75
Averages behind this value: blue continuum 14.1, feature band 13.5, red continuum 13.8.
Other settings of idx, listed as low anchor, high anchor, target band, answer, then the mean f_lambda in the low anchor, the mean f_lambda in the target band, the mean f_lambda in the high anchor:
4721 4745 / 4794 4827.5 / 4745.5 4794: 1.9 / 13.7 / 13.5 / 14.4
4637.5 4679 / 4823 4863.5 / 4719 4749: -0.8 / 13.4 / 13.8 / 13.5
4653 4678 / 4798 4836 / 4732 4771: 0.8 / 13.4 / 13.6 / 14.1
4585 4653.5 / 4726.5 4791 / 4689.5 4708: 0.6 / 13.8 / 13.2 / 13.4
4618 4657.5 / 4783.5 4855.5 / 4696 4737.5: 2.0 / 13.9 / 13.3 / 14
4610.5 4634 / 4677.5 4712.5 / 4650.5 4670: 1.1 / 14.7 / 13.2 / 13.3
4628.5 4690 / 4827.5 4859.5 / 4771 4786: 0.6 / 13.6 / 13.2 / 13.9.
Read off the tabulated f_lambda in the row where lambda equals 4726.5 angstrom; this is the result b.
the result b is 16.6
